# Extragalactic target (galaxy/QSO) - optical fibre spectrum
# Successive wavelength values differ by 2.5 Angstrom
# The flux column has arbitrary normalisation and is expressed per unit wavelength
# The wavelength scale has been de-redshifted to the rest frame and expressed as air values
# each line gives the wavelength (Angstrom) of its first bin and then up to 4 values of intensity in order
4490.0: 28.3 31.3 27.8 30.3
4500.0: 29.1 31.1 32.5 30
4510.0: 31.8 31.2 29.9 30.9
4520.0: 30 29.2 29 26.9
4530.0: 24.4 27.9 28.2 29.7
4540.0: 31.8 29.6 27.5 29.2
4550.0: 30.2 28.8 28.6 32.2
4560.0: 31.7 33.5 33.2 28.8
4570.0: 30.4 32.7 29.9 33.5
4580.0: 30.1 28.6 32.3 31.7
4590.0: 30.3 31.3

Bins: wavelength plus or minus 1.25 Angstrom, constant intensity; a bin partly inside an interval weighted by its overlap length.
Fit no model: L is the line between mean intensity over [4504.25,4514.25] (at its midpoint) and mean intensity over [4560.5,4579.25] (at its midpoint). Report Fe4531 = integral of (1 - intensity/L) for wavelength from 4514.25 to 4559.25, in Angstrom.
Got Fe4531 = 3.30 Angstrom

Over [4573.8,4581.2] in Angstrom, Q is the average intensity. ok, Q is 31.2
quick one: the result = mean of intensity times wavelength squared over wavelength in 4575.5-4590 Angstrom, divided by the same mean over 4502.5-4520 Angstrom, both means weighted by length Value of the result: 1.04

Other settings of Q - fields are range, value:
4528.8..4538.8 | 27.6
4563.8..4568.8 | 31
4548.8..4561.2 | 30.3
